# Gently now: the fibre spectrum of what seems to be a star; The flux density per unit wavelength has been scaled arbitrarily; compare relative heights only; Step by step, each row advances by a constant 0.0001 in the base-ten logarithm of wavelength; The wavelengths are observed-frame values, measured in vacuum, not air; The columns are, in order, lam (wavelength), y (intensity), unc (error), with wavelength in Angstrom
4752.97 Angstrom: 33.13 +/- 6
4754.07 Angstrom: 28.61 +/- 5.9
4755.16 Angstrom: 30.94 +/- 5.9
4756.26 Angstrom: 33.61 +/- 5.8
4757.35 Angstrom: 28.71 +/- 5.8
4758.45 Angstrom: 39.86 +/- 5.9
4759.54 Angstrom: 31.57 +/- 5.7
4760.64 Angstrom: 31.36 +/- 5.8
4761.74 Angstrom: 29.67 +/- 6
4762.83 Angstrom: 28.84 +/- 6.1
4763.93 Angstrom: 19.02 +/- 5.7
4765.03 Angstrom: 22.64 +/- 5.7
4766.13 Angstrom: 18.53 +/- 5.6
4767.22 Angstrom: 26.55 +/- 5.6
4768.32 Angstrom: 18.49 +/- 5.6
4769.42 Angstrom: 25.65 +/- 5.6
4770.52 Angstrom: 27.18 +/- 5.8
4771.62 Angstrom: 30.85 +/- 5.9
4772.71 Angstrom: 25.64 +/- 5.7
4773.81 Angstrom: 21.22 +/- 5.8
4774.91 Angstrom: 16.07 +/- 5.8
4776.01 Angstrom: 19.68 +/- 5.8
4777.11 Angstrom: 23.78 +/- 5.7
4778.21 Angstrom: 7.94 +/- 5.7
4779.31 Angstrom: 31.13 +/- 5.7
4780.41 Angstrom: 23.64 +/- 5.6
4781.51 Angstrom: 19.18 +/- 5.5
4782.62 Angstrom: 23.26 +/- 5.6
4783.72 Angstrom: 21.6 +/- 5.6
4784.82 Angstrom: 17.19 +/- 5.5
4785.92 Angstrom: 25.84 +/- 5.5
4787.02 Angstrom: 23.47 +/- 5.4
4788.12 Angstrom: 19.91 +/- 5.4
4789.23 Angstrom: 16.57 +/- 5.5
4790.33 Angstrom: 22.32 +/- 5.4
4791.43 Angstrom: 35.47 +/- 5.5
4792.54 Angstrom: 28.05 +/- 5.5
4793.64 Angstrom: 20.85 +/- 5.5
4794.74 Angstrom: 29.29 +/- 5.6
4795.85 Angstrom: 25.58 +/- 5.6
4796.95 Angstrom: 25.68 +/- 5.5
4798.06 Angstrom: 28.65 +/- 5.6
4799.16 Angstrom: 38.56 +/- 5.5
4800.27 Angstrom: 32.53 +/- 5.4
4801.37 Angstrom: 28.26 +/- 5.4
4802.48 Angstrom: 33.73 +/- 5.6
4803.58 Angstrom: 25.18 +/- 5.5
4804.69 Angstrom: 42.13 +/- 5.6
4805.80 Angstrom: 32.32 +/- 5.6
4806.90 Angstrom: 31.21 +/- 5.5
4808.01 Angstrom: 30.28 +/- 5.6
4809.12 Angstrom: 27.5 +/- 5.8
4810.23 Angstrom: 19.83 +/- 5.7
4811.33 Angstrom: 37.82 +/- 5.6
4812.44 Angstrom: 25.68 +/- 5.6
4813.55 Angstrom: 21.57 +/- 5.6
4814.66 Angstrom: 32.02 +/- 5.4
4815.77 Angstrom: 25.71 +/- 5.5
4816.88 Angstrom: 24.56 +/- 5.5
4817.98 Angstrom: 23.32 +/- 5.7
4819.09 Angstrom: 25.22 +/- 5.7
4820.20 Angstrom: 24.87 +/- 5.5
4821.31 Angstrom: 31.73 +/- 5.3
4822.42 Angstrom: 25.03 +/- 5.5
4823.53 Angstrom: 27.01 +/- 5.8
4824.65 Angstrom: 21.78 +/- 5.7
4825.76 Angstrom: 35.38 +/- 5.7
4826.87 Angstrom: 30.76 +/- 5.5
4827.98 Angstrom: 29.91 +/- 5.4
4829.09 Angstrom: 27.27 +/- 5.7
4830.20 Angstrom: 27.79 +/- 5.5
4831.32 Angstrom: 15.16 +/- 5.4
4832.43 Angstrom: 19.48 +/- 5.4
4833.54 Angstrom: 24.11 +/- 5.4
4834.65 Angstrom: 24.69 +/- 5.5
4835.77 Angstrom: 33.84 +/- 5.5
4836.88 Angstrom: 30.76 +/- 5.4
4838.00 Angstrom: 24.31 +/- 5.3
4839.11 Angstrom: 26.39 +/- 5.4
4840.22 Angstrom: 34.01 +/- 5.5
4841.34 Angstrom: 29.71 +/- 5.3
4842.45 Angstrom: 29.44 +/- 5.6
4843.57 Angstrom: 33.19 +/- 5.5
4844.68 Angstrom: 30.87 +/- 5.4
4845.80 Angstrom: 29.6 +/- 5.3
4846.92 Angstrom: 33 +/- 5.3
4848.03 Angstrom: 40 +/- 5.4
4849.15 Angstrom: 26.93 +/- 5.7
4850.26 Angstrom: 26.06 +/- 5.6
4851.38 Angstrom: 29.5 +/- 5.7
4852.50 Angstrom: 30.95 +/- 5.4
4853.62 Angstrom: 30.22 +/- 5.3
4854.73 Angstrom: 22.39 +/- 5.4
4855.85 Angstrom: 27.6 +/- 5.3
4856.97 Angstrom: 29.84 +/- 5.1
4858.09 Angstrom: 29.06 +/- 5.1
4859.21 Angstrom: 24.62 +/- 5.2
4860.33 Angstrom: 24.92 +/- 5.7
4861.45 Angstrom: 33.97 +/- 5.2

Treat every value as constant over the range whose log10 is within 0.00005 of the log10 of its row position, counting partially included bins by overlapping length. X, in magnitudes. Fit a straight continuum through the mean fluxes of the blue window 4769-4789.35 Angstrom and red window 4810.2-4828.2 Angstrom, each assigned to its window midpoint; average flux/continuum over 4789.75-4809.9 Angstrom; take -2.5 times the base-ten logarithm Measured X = -0.19 mag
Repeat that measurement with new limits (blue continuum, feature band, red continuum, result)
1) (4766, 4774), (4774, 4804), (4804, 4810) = 0.163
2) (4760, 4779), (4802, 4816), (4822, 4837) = -0.169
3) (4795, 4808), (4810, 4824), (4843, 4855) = 0.161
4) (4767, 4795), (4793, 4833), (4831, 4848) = -0.080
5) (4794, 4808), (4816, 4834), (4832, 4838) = 0.079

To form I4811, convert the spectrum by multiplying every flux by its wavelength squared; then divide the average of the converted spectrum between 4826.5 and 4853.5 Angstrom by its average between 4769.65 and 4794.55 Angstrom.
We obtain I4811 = 1.28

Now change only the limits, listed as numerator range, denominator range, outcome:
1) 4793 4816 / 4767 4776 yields 1.26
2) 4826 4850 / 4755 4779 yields 1.17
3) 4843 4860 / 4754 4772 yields 1.11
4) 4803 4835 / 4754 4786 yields 1.12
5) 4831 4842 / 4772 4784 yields 1.28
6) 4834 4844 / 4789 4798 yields 1.16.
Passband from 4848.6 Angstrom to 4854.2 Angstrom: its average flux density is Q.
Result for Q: 28.7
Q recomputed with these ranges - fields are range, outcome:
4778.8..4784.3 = 23.7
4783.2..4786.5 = 21.6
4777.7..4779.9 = 19.8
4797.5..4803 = 32.3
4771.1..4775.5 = 23.4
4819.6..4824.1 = 27.1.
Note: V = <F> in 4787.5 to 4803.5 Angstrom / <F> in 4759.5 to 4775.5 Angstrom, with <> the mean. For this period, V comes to 1.1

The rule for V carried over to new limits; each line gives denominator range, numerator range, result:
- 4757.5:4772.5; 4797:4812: 1.16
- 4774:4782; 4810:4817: 1.34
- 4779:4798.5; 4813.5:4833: 1.08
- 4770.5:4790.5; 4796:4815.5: 1.38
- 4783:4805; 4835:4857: 1.11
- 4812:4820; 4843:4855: 1.20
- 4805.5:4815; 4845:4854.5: 1.07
